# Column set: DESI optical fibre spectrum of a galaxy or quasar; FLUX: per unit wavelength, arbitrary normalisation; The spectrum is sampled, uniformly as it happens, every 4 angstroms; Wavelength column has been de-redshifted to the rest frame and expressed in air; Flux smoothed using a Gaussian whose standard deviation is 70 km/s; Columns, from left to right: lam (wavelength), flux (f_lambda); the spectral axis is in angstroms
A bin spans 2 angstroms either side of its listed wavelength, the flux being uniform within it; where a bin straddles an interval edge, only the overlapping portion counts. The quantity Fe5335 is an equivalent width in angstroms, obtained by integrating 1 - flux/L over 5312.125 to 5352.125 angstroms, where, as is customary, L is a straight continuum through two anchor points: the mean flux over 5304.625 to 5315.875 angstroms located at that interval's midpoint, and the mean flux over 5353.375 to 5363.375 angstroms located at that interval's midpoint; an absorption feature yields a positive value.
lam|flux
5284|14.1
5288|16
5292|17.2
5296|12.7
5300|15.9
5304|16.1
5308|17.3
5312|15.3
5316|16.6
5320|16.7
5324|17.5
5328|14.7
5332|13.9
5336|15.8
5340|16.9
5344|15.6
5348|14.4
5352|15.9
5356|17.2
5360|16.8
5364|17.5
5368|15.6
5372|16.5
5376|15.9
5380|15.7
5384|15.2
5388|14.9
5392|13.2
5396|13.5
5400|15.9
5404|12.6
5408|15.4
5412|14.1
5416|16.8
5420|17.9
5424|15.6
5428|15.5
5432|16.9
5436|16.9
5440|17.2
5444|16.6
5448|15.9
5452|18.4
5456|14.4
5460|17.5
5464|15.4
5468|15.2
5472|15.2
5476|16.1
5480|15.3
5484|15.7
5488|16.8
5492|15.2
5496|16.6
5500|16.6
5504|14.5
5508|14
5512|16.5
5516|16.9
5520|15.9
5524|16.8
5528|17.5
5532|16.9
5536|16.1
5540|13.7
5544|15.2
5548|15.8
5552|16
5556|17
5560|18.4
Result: 2.1 angstroms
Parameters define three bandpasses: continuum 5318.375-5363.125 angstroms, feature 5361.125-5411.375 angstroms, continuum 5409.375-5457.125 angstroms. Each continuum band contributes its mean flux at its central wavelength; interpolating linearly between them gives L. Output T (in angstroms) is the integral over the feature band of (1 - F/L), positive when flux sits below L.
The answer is 3.14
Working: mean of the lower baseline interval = 16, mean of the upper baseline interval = 16.4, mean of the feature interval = 15.2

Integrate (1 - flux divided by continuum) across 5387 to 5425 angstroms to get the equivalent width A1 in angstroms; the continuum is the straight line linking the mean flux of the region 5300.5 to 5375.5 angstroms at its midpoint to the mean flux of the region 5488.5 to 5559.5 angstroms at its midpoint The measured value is 2.6 angstroms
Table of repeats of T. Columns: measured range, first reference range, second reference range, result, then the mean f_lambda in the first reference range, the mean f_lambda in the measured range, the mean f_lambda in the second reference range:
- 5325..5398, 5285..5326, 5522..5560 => 2.62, 16.1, 15.5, 16.2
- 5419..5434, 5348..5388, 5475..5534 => -0.27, 16.1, 16.4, 16.1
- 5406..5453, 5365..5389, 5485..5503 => -1.35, 15.7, 16.4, 16.2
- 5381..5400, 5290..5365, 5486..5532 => 1.87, 16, 14.5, 16.2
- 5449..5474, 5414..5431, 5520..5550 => 0.46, 16.5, 16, 16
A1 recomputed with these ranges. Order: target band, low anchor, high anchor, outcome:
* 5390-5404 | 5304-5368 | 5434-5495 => 1.87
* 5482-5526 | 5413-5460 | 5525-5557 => 0.68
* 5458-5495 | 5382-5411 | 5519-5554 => -1.32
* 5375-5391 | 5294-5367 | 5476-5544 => 0.67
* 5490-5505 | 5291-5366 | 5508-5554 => 0.20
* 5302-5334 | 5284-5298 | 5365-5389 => -1.45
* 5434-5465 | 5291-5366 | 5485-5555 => -1.18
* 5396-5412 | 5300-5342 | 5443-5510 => 1.53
